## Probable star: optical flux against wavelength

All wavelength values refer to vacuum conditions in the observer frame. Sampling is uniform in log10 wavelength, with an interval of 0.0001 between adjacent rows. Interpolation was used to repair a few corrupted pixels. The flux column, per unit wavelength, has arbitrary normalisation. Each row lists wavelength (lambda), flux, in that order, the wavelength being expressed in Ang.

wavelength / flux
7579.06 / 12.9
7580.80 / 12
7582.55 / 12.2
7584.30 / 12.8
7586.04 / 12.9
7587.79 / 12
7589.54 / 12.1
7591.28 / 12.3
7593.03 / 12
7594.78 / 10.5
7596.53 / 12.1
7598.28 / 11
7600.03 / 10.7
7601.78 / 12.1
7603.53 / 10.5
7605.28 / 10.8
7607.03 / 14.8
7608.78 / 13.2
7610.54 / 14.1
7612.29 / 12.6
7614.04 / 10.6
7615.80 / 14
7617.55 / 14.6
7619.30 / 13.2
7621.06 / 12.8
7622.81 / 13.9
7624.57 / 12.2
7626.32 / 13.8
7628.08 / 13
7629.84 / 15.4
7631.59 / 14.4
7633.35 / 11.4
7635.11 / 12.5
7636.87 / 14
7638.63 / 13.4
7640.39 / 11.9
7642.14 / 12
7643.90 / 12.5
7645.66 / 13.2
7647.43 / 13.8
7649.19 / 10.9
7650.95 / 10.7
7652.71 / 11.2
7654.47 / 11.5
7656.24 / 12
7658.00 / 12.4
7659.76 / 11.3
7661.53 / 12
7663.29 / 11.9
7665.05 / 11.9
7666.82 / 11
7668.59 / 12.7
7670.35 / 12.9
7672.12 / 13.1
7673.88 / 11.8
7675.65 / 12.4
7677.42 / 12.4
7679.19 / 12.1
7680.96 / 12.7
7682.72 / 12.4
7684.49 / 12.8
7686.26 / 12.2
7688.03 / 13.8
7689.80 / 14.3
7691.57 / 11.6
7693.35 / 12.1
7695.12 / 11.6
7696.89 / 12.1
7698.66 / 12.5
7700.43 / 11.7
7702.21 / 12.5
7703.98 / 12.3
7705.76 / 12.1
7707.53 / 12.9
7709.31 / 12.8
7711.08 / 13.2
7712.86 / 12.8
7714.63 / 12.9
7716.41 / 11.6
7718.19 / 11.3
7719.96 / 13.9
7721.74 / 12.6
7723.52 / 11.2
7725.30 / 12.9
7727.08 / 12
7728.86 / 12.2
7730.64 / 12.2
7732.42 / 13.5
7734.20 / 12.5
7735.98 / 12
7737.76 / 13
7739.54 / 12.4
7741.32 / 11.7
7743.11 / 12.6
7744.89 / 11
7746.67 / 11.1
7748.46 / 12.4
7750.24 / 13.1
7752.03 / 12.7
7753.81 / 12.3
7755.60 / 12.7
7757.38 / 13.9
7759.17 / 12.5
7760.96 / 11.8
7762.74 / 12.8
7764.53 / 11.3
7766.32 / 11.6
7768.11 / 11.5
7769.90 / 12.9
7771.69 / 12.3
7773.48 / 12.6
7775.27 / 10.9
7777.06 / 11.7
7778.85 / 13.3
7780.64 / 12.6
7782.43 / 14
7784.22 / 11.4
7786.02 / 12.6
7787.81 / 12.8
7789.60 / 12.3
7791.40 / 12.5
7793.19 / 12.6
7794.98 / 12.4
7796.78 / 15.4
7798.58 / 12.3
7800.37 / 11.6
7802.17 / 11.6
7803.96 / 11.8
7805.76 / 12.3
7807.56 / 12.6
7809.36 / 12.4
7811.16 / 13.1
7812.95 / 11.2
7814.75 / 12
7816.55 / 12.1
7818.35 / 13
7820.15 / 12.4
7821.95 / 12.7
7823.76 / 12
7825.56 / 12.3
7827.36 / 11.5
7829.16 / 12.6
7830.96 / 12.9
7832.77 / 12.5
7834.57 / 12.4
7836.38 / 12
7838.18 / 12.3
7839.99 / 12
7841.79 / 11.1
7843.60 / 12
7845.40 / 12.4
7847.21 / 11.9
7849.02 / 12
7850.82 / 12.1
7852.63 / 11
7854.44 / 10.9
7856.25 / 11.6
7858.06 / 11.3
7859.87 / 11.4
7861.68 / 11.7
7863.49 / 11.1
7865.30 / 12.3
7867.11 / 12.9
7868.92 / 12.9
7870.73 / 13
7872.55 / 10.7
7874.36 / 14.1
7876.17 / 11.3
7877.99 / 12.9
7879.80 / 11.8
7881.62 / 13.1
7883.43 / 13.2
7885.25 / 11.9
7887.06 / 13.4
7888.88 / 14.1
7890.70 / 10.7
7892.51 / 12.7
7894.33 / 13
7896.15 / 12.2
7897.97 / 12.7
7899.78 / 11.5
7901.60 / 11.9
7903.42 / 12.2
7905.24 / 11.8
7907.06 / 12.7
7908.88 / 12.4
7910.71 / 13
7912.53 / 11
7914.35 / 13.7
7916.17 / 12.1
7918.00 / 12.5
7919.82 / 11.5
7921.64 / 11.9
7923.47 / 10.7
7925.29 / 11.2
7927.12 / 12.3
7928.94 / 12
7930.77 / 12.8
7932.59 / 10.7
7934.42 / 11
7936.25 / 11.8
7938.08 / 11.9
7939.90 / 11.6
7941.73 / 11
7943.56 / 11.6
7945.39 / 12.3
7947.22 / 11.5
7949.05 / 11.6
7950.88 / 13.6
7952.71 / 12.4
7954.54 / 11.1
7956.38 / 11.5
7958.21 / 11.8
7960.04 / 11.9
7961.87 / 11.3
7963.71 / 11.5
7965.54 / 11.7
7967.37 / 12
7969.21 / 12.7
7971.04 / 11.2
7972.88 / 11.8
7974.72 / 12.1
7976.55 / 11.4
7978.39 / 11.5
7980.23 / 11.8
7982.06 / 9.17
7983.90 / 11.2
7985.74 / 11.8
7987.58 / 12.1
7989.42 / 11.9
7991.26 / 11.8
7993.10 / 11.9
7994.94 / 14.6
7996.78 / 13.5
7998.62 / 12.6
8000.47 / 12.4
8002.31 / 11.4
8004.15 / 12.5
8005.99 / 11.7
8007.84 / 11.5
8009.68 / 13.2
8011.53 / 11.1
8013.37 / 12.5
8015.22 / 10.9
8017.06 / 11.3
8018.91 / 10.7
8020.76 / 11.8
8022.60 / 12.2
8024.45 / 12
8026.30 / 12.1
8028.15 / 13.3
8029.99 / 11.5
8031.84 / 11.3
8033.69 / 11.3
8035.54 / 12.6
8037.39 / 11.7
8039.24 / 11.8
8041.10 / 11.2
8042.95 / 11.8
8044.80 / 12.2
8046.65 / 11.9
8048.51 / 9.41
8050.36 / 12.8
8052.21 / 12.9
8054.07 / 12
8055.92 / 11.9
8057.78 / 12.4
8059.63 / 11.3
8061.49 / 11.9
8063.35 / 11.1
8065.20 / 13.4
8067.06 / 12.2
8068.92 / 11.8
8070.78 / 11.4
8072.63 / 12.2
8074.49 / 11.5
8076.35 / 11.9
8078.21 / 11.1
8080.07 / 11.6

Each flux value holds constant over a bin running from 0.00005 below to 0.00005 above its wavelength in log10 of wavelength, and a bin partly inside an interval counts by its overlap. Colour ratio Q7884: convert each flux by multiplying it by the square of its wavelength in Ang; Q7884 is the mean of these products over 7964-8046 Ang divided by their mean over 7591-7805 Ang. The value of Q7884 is 1.03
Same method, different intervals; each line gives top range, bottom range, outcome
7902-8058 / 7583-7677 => 1.05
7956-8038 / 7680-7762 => 1.02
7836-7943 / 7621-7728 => 1.02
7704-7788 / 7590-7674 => 1.03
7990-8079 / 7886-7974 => 1.02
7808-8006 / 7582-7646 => 1.03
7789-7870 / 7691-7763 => 1.01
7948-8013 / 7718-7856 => 1.02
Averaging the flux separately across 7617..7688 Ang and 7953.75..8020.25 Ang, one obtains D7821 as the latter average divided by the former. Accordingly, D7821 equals 0.9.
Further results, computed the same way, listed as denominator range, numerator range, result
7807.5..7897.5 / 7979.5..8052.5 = 0.97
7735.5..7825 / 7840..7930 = 0.98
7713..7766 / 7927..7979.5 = 0.95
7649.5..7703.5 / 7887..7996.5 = 0.98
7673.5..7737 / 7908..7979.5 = 0.95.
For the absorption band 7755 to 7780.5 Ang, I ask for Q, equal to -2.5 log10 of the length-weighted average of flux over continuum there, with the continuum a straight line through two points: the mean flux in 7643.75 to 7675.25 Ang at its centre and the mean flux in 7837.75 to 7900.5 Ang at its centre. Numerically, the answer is -0.02 mag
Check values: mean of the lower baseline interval 12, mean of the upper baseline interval 12.2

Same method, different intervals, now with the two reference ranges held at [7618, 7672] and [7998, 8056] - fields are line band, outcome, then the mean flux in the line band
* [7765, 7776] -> 0.03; 12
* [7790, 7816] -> -0.01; 12.4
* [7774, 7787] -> -0.01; 12.4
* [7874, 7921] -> -0.03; 12.4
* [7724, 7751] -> 0.01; 12.3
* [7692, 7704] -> 0.03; 12.1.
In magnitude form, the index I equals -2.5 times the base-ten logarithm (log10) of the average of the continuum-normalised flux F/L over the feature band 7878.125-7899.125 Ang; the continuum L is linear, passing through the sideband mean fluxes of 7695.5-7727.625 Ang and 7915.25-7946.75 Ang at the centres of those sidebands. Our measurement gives -0.07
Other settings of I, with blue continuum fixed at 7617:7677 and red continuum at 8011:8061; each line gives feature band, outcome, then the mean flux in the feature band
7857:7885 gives -0.01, 12.2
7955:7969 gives 0.02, 11.7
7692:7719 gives 0.01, 12.3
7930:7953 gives 0.01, 11.8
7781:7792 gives -0.03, 12.6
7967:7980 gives 0.01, 11.8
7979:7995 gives 0.02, 11.7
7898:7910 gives -0.01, 12.1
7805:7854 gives 0.00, 12.2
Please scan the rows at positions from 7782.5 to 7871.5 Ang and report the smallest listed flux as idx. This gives 10.9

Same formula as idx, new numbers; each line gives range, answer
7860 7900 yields 10.7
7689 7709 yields 11.6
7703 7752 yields 11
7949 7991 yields 9.17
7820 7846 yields 11.1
